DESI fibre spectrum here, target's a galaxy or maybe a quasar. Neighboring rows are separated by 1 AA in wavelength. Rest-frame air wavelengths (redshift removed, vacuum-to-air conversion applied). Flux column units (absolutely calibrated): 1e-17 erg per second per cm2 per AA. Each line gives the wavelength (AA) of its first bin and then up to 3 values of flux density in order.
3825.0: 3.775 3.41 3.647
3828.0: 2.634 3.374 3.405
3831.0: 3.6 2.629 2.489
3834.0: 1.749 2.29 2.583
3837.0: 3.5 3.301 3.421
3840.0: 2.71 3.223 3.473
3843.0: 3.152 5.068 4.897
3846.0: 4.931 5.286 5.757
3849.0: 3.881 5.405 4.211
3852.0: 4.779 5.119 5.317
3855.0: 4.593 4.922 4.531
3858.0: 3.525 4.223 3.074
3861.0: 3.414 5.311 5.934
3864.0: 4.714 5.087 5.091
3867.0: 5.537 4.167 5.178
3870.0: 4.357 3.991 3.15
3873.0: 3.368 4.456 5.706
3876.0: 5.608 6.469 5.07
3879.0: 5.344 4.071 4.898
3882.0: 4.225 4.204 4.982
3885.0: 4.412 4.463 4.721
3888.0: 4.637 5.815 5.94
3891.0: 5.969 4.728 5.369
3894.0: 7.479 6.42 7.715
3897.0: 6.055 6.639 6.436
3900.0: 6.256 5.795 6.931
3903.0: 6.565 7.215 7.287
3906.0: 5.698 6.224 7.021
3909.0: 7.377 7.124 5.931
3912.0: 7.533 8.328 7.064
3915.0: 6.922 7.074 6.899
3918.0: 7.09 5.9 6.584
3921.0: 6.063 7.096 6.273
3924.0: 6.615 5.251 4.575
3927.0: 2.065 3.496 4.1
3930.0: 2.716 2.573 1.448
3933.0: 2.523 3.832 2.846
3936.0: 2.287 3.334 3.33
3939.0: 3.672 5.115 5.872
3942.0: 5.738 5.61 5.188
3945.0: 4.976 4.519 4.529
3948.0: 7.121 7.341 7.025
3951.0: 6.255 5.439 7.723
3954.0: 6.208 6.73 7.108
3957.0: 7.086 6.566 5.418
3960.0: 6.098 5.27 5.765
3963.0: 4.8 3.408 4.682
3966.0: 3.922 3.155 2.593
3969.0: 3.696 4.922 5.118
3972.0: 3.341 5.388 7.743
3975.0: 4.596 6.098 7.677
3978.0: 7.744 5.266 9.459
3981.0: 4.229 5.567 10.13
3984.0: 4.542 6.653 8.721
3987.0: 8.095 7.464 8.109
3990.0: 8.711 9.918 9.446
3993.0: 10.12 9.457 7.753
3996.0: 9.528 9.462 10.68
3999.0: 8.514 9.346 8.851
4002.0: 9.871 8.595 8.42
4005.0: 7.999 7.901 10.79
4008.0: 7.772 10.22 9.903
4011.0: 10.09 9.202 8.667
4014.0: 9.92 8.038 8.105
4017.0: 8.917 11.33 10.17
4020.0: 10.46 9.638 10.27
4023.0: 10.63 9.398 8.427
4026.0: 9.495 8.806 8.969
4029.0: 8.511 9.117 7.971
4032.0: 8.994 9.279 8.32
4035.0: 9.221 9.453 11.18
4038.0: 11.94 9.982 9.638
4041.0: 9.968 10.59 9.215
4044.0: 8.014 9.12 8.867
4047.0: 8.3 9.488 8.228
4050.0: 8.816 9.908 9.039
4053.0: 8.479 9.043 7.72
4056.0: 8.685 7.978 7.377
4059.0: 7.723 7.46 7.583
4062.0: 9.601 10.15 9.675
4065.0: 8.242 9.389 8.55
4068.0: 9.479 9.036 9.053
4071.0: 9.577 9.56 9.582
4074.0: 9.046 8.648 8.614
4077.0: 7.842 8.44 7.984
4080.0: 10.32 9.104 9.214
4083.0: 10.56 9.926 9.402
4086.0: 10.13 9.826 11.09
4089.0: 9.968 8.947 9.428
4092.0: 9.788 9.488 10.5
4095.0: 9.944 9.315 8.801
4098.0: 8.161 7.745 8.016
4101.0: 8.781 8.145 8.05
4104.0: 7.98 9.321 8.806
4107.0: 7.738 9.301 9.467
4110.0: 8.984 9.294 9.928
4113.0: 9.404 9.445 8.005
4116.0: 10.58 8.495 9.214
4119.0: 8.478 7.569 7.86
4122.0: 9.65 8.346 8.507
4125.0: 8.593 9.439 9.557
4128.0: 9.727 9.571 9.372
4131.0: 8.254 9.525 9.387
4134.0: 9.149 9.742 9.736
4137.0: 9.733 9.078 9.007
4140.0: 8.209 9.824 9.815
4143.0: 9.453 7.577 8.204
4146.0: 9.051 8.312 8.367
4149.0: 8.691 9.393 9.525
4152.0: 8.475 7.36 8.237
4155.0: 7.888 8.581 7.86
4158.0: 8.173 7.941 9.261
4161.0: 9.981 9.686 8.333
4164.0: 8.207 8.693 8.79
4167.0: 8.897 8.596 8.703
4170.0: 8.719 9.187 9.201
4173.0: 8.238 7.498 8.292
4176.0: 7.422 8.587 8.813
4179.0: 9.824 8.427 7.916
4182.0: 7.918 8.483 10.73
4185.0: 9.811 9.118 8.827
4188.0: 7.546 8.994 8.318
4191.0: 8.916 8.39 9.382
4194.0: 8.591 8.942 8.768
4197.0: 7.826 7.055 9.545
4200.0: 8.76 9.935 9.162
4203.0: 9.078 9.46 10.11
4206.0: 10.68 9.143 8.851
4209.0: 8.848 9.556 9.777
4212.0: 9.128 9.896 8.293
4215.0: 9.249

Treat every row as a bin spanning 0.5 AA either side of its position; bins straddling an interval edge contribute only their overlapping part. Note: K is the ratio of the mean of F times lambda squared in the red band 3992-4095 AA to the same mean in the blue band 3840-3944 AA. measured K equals 1.9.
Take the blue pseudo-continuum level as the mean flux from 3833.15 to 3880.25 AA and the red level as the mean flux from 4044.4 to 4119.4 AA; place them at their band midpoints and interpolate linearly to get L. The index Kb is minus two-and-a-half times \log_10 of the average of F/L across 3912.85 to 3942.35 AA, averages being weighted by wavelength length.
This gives 0.19 mag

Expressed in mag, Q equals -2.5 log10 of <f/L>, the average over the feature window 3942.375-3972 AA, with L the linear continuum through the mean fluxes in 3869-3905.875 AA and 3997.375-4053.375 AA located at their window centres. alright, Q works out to 0.33 mag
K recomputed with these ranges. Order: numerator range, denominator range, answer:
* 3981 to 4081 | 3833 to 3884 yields 2.25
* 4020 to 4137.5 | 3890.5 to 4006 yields 1.56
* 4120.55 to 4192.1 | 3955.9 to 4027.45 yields 1.23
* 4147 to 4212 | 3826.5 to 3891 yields 2.39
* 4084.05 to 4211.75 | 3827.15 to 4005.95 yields 1.80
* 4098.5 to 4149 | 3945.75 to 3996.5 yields 1.49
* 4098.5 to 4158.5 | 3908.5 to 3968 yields 1.82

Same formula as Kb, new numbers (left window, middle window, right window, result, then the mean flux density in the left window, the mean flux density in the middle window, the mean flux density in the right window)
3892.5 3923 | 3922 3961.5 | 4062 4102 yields 0.40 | 6.73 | 5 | 9.25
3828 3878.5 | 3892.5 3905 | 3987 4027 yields -0.16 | 4.2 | 6.6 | 9.25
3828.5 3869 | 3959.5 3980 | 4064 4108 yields 0.28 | 4.11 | 5.17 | 9.11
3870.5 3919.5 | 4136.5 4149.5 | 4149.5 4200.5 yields -0.07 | 5.89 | 8.87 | 8.64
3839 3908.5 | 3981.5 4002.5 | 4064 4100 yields -0.15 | 5.09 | 8.62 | 9.27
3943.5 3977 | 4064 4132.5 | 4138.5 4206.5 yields -0.20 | 5.48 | 9.09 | 8.76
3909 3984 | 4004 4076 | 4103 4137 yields -0.24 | 5.45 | 9.14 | 9.04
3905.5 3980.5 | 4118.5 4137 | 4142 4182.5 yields -0.12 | 5.46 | 9.04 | 8.57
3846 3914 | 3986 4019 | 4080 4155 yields -0.24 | 5.4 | 9.11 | 9.07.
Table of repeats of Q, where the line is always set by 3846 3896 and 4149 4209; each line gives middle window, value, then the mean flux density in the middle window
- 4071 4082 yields -0.196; 8.96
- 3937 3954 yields 0.058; 5.54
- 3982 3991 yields -0.222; 7.8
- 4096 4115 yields -0.117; 8.74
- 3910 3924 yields -0.239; 6.83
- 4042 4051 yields -0.248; 8.92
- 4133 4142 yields -0.136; 9.34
